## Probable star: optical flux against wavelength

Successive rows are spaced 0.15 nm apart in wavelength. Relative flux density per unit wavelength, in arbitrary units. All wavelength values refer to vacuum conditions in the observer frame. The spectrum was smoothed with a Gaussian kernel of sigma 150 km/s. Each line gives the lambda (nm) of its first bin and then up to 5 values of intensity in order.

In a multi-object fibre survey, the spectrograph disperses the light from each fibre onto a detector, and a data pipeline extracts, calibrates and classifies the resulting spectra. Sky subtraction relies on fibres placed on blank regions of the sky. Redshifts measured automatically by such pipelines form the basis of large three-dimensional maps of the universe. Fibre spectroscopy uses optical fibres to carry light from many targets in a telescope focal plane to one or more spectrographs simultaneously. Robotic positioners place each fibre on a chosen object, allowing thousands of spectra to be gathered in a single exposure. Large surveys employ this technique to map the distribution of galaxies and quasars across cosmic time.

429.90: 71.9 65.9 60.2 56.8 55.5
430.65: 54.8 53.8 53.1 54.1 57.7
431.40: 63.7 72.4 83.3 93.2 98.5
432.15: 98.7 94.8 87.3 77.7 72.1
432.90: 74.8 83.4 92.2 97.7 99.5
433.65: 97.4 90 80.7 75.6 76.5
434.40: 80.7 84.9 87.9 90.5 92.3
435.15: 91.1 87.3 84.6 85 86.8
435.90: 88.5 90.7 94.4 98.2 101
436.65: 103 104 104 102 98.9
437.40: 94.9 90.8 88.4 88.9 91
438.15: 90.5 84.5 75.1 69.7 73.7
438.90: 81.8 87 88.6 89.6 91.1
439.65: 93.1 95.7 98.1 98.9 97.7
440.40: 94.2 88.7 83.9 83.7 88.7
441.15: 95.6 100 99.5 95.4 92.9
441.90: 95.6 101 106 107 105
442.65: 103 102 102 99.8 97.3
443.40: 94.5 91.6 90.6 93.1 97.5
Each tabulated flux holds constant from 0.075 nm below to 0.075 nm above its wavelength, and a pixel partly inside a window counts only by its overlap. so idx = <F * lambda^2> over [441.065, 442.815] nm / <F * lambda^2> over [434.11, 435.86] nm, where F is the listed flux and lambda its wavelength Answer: 1.20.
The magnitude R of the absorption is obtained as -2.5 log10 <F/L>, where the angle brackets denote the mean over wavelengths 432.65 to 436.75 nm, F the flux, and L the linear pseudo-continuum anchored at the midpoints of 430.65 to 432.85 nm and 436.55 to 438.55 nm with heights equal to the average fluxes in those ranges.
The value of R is -0.05 mag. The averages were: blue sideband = 75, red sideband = 93.3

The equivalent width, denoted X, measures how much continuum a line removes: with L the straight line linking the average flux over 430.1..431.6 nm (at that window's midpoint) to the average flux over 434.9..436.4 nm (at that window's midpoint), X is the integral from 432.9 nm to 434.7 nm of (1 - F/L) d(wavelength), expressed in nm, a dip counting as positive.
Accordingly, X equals -0.22 nm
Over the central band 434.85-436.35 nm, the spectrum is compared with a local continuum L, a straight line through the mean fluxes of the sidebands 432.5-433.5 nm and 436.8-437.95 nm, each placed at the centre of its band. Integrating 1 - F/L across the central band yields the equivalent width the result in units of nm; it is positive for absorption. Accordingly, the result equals 0.03 nm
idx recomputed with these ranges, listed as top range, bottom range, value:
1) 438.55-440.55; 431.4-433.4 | 1.08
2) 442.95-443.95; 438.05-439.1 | 1.21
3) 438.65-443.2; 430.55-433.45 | 1.28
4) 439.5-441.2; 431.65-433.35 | 1.10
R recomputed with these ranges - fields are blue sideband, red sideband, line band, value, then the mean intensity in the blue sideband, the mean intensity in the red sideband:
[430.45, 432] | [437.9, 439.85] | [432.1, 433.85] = -0.250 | 66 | 85.4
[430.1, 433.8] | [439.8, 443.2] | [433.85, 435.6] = -0.029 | 76.6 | 97.2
